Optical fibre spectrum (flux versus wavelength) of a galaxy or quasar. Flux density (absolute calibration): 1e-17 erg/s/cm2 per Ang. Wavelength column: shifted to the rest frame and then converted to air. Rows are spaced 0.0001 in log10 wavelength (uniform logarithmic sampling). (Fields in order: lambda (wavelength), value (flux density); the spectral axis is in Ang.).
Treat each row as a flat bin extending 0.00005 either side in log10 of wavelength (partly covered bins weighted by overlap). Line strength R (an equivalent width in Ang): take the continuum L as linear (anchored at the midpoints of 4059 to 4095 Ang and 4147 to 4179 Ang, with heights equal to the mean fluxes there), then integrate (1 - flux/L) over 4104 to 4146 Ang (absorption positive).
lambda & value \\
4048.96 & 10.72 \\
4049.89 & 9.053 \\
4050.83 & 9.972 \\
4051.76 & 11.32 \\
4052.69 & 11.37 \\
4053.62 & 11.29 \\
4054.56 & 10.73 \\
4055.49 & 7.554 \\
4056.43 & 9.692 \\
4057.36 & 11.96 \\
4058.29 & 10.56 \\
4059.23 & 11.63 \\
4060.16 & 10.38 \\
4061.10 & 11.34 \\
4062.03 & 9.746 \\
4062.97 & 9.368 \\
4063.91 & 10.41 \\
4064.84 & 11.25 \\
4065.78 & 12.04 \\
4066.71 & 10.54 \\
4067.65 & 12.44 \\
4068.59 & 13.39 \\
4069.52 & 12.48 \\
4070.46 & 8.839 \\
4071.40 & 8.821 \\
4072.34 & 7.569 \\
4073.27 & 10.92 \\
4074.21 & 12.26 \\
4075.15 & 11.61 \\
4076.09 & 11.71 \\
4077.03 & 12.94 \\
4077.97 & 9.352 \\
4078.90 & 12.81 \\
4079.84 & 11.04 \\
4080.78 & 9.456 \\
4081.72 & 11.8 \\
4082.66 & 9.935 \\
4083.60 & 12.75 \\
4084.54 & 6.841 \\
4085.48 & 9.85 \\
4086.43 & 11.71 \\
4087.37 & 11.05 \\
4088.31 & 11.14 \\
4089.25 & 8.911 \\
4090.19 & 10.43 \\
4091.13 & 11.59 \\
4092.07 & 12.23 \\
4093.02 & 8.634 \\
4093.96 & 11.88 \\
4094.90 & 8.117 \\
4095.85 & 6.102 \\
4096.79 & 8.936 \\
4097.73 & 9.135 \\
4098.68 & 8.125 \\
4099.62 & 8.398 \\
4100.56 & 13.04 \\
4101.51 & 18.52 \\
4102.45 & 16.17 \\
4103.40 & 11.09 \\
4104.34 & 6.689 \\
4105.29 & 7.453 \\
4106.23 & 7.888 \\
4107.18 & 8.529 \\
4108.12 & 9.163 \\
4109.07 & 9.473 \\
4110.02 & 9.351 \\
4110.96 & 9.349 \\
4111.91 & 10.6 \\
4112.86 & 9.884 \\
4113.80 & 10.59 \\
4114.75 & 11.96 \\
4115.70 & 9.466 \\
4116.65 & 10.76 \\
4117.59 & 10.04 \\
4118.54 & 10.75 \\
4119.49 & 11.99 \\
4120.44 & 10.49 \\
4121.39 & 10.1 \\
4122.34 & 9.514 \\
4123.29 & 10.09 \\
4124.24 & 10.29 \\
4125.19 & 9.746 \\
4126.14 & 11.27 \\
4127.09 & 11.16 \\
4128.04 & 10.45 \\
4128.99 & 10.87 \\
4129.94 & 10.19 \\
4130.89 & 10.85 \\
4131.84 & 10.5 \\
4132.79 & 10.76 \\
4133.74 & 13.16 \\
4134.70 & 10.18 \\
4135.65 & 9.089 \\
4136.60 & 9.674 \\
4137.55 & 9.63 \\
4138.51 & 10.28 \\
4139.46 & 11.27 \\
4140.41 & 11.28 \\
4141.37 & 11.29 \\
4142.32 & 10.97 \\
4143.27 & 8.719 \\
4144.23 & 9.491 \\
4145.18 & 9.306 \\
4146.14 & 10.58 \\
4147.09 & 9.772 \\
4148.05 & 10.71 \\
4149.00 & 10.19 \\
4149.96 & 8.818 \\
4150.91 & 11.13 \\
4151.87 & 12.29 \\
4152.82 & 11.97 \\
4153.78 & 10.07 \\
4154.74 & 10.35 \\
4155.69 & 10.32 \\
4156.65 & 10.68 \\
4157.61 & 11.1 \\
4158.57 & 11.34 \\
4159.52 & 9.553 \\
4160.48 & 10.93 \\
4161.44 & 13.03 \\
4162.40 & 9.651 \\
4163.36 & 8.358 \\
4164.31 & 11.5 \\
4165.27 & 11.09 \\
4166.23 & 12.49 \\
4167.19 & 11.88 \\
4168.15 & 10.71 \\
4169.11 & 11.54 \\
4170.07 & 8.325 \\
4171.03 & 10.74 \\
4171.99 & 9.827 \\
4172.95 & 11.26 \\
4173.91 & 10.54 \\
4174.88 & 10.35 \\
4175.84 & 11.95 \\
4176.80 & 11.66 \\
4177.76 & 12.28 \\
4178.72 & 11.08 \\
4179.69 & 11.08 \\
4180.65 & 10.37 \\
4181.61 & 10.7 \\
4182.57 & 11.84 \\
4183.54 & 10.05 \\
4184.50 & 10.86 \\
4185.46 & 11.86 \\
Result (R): 2.6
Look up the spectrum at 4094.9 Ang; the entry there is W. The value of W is 8.117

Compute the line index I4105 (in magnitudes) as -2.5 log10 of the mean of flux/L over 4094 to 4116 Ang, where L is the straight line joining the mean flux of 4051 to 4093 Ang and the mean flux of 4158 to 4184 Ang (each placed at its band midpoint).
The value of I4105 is 0.09 mag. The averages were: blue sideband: 10.8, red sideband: 10.9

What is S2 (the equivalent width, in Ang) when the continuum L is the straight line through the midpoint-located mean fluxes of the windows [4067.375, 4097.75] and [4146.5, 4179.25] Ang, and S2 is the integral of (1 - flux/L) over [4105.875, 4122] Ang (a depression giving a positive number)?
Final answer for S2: 0.9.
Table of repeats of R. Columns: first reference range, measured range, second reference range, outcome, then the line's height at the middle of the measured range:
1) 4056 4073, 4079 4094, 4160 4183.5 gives 0.2 Ang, 10.8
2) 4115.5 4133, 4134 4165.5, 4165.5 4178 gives 0.9 Ang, 10.8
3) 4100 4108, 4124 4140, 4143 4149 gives -0.5 Ang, 10.2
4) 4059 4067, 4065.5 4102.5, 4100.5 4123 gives -0.5 Ang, 10.6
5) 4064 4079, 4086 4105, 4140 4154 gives 0.6 Ang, 10.9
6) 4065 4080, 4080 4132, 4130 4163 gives 2.9 Ang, 10.9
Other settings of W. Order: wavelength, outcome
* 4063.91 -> 10.41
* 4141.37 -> 11.29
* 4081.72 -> 11.8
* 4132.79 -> 10.76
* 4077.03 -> 12.94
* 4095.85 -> 6.102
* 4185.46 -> 11.86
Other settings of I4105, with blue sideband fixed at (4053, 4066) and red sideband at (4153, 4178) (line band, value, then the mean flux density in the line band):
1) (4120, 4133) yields 0.03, 10.4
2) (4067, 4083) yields -0.04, 11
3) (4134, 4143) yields 0.03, 10.4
